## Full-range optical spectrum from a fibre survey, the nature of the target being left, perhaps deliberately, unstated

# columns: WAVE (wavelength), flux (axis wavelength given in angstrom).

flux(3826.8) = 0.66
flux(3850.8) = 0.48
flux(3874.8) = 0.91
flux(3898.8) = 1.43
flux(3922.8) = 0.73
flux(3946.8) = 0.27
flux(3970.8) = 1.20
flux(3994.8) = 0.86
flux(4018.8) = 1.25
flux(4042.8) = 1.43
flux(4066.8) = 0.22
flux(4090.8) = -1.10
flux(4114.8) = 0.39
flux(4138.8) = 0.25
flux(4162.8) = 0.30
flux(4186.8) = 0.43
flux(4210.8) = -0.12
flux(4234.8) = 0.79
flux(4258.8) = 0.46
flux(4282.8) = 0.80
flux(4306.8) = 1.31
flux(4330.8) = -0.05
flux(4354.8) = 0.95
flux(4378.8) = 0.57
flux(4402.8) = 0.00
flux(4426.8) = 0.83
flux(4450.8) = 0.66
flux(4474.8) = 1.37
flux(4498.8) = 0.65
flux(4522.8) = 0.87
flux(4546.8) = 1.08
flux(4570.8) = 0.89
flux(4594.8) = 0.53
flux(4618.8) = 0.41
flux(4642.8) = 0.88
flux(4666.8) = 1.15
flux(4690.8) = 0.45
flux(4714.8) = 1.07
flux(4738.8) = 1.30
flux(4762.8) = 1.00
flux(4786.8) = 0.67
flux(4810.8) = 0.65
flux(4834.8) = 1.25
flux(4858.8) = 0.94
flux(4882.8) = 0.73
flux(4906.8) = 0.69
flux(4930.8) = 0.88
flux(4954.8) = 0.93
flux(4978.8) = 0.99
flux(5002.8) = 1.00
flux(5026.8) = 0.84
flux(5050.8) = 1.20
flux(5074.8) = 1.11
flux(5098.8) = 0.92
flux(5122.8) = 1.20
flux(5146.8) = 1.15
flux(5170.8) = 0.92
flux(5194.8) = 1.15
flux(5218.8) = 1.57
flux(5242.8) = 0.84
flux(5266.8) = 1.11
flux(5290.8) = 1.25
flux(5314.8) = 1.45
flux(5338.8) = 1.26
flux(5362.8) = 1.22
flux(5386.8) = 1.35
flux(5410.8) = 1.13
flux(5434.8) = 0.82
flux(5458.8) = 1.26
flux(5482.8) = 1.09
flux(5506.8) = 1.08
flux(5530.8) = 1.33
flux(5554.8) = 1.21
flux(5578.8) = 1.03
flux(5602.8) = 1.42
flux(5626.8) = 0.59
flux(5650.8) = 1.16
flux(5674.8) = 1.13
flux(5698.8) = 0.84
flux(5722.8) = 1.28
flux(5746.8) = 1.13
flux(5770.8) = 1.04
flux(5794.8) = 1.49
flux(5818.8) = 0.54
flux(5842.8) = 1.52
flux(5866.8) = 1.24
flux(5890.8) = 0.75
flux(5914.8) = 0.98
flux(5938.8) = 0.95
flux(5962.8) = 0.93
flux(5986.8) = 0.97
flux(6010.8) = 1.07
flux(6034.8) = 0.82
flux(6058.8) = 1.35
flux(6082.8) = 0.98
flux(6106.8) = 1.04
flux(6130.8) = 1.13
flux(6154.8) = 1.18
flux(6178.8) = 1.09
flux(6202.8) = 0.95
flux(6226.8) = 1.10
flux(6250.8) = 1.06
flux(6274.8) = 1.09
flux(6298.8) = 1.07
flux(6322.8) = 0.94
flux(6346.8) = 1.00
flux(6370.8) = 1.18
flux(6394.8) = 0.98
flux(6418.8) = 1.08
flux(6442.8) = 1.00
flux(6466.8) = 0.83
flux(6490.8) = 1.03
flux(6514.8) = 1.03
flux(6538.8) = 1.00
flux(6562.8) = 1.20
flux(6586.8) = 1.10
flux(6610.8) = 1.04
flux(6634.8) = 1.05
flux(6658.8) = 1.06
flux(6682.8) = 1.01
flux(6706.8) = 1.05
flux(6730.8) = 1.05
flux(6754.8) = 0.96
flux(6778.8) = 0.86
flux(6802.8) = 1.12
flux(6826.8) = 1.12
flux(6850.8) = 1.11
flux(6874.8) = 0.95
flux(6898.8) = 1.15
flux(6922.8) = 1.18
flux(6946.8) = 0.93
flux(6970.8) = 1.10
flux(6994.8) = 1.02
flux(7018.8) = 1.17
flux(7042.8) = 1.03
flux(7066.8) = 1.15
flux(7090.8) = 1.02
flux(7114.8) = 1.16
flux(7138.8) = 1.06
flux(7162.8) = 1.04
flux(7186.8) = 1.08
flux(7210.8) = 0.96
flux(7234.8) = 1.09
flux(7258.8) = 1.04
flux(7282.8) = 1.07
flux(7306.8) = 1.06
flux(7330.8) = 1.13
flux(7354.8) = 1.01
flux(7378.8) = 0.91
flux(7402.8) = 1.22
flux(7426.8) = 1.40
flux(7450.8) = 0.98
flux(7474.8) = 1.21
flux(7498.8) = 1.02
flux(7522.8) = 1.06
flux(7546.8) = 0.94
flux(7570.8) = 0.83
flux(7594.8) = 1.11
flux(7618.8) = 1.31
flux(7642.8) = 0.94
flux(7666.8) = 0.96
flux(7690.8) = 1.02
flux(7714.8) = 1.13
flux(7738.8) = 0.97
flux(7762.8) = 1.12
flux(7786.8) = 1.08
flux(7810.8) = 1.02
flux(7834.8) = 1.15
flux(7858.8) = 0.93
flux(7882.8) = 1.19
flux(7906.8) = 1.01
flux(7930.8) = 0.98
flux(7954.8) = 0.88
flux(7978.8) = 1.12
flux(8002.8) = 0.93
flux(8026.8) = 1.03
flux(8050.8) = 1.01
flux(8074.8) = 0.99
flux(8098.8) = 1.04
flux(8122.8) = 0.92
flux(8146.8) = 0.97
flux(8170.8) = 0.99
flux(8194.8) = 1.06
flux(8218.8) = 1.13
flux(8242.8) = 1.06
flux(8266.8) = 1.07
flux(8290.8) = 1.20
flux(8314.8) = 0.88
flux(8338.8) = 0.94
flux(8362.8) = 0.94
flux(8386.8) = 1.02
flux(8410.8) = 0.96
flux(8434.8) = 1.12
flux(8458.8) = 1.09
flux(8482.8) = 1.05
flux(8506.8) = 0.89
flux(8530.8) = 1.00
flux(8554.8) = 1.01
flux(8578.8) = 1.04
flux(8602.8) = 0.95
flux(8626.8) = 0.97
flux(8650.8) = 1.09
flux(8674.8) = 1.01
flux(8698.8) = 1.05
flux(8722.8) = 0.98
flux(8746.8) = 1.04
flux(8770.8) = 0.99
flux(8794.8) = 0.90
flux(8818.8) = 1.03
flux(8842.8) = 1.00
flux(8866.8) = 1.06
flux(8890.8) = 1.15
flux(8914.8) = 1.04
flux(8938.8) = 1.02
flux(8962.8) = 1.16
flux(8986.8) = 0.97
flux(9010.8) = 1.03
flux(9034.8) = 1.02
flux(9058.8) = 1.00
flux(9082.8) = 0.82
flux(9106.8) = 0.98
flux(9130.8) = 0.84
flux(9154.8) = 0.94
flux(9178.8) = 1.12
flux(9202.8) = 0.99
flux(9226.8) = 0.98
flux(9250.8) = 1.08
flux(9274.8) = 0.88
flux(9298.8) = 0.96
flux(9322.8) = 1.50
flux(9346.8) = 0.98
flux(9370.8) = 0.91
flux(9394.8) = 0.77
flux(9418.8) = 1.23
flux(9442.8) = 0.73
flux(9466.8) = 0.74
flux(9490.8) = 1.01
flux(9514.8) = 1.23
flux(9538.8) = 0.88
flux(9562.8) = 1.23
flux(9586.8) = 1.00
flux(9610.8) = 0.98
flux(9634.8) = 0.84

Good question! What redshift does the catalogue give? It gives 0.133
